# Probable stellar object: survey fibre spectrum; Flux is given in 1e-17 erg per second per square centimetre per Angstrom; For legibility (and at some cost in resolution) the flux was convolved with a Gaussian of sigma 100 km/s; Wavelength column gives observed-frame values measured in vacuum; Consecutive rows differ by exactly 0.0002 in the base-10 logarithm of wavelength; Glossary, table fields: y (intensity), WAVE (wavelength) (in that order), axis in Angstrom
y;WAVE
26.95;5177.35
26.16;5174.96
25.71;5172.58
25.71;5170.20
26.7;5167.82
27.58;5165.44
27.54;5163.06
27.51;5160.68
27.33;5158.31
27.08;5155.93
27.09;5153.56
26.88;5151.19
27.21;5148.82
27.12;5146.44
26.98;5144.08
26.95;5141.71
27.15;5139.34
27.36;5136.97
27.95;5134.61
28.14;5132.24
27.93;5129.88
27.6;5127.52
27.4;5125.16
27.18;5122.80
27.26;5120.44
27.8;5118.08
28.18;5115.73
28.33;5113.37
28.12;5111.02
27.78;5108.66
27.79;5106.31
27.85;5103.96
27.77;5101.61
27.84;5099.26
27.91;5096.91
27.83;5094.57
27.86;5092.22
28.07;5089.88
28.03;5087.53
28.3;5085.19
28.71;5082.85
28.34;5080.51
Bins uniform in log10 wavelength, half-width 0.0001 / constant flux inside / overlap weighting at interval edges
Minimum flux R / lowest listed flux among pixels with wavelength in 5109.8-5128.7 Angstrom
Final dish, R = 27.18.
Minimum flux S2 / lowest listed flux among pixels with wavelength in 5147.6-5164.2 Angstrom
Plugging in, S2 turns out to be 26.88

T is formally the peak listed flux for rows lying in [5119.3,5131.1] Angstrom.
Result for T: 27.93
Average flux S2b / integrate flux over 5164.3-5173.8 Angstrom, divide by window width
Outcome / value 26.4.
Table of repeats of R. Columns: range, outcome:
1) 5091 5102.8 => 27.77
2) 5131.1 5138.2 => 27.36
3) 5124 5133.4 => 27.4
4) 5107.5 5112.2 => 27.78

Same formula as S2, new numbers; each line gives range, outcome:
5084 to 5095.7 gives 27.83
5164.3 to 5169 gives 26.7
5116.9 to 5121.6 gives 27.26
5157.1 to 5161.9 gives 27.33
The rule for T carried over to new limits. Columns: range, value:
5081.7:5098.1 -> 28.71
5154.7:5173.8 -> 27.58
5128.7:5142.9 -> 28.14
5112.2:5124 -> 28.33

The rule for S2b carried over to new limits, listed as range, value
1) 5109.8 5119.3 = 28.1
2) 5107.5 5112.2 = 27.9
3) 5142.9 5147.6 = 27.1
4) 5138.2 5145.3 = 27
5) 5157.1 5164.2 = 27.5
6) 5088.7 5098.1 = 27.9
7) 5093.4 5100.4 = 27.9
